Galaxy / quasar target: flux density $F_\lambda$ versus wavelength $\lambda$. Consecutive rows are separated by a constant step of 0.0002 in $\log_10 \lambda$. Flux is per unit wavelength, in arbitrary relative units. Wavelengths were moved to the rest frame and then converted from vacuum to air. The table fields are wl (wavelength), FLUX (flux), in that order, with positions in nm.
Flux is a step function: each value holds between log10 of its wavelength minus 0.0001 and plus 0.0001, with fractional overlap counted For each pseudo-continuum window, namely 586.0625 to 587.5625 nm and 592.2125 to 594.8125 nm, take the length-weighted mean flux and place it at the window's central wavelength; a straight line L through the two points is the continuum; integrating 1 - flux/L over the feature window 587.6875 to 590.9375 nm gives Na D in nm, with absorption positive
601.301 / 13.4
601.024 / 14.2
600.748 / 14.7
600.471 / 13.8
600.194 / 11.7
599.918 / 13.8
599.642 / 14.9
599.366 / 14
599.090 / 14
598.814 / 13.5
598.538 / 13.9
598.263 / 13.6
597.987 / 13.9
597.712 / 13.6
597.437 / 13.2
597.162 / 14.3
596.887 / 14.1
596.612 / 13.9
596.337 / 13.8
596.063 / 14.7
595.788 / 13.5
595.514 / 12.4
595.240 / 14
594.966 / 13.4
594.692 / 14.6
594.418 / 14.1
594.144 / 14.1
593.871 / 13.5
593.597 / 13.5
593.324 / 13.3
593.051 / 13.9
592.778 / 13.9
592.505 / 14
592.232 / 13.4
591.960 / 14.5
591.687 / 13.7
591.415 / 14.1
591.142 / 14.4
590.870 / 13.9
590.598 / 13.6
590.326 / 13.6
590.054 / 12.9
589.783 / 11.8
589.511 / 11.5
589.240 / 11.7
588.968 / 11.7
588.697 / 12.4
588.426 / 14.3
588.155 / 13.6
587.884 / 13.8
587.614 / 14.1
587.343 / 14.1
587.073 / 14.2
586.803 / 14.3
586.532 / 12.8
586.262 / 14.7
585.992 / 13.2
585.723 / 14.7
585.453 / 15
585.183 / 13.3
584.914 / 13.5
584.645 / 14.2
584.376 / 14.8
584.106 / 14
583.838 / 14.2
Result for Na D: 0.24 nm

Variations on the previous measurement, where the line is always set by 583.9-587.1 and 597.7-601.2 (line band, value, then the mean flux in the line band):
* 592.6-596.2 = 0.037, 13.8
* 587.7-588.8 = 0.034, 13.6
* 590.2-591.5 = 0.005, 13.9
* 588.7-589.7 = 0.161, 11.7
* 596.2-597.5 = -0.003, 13.9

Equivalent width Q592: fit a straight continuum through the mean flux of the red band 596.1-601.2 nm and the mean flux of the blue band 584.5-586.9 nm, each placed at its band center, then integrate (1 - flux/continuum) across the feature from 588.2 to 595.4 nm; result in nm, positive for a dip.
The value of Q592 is 0.23 nm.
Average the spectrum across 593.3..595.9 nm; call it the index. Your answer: 13.7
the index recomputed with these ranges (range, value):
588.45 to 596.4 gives 13.5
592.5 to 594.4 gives 13.7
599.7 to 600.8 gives 13.5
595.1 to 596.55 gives 13.7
